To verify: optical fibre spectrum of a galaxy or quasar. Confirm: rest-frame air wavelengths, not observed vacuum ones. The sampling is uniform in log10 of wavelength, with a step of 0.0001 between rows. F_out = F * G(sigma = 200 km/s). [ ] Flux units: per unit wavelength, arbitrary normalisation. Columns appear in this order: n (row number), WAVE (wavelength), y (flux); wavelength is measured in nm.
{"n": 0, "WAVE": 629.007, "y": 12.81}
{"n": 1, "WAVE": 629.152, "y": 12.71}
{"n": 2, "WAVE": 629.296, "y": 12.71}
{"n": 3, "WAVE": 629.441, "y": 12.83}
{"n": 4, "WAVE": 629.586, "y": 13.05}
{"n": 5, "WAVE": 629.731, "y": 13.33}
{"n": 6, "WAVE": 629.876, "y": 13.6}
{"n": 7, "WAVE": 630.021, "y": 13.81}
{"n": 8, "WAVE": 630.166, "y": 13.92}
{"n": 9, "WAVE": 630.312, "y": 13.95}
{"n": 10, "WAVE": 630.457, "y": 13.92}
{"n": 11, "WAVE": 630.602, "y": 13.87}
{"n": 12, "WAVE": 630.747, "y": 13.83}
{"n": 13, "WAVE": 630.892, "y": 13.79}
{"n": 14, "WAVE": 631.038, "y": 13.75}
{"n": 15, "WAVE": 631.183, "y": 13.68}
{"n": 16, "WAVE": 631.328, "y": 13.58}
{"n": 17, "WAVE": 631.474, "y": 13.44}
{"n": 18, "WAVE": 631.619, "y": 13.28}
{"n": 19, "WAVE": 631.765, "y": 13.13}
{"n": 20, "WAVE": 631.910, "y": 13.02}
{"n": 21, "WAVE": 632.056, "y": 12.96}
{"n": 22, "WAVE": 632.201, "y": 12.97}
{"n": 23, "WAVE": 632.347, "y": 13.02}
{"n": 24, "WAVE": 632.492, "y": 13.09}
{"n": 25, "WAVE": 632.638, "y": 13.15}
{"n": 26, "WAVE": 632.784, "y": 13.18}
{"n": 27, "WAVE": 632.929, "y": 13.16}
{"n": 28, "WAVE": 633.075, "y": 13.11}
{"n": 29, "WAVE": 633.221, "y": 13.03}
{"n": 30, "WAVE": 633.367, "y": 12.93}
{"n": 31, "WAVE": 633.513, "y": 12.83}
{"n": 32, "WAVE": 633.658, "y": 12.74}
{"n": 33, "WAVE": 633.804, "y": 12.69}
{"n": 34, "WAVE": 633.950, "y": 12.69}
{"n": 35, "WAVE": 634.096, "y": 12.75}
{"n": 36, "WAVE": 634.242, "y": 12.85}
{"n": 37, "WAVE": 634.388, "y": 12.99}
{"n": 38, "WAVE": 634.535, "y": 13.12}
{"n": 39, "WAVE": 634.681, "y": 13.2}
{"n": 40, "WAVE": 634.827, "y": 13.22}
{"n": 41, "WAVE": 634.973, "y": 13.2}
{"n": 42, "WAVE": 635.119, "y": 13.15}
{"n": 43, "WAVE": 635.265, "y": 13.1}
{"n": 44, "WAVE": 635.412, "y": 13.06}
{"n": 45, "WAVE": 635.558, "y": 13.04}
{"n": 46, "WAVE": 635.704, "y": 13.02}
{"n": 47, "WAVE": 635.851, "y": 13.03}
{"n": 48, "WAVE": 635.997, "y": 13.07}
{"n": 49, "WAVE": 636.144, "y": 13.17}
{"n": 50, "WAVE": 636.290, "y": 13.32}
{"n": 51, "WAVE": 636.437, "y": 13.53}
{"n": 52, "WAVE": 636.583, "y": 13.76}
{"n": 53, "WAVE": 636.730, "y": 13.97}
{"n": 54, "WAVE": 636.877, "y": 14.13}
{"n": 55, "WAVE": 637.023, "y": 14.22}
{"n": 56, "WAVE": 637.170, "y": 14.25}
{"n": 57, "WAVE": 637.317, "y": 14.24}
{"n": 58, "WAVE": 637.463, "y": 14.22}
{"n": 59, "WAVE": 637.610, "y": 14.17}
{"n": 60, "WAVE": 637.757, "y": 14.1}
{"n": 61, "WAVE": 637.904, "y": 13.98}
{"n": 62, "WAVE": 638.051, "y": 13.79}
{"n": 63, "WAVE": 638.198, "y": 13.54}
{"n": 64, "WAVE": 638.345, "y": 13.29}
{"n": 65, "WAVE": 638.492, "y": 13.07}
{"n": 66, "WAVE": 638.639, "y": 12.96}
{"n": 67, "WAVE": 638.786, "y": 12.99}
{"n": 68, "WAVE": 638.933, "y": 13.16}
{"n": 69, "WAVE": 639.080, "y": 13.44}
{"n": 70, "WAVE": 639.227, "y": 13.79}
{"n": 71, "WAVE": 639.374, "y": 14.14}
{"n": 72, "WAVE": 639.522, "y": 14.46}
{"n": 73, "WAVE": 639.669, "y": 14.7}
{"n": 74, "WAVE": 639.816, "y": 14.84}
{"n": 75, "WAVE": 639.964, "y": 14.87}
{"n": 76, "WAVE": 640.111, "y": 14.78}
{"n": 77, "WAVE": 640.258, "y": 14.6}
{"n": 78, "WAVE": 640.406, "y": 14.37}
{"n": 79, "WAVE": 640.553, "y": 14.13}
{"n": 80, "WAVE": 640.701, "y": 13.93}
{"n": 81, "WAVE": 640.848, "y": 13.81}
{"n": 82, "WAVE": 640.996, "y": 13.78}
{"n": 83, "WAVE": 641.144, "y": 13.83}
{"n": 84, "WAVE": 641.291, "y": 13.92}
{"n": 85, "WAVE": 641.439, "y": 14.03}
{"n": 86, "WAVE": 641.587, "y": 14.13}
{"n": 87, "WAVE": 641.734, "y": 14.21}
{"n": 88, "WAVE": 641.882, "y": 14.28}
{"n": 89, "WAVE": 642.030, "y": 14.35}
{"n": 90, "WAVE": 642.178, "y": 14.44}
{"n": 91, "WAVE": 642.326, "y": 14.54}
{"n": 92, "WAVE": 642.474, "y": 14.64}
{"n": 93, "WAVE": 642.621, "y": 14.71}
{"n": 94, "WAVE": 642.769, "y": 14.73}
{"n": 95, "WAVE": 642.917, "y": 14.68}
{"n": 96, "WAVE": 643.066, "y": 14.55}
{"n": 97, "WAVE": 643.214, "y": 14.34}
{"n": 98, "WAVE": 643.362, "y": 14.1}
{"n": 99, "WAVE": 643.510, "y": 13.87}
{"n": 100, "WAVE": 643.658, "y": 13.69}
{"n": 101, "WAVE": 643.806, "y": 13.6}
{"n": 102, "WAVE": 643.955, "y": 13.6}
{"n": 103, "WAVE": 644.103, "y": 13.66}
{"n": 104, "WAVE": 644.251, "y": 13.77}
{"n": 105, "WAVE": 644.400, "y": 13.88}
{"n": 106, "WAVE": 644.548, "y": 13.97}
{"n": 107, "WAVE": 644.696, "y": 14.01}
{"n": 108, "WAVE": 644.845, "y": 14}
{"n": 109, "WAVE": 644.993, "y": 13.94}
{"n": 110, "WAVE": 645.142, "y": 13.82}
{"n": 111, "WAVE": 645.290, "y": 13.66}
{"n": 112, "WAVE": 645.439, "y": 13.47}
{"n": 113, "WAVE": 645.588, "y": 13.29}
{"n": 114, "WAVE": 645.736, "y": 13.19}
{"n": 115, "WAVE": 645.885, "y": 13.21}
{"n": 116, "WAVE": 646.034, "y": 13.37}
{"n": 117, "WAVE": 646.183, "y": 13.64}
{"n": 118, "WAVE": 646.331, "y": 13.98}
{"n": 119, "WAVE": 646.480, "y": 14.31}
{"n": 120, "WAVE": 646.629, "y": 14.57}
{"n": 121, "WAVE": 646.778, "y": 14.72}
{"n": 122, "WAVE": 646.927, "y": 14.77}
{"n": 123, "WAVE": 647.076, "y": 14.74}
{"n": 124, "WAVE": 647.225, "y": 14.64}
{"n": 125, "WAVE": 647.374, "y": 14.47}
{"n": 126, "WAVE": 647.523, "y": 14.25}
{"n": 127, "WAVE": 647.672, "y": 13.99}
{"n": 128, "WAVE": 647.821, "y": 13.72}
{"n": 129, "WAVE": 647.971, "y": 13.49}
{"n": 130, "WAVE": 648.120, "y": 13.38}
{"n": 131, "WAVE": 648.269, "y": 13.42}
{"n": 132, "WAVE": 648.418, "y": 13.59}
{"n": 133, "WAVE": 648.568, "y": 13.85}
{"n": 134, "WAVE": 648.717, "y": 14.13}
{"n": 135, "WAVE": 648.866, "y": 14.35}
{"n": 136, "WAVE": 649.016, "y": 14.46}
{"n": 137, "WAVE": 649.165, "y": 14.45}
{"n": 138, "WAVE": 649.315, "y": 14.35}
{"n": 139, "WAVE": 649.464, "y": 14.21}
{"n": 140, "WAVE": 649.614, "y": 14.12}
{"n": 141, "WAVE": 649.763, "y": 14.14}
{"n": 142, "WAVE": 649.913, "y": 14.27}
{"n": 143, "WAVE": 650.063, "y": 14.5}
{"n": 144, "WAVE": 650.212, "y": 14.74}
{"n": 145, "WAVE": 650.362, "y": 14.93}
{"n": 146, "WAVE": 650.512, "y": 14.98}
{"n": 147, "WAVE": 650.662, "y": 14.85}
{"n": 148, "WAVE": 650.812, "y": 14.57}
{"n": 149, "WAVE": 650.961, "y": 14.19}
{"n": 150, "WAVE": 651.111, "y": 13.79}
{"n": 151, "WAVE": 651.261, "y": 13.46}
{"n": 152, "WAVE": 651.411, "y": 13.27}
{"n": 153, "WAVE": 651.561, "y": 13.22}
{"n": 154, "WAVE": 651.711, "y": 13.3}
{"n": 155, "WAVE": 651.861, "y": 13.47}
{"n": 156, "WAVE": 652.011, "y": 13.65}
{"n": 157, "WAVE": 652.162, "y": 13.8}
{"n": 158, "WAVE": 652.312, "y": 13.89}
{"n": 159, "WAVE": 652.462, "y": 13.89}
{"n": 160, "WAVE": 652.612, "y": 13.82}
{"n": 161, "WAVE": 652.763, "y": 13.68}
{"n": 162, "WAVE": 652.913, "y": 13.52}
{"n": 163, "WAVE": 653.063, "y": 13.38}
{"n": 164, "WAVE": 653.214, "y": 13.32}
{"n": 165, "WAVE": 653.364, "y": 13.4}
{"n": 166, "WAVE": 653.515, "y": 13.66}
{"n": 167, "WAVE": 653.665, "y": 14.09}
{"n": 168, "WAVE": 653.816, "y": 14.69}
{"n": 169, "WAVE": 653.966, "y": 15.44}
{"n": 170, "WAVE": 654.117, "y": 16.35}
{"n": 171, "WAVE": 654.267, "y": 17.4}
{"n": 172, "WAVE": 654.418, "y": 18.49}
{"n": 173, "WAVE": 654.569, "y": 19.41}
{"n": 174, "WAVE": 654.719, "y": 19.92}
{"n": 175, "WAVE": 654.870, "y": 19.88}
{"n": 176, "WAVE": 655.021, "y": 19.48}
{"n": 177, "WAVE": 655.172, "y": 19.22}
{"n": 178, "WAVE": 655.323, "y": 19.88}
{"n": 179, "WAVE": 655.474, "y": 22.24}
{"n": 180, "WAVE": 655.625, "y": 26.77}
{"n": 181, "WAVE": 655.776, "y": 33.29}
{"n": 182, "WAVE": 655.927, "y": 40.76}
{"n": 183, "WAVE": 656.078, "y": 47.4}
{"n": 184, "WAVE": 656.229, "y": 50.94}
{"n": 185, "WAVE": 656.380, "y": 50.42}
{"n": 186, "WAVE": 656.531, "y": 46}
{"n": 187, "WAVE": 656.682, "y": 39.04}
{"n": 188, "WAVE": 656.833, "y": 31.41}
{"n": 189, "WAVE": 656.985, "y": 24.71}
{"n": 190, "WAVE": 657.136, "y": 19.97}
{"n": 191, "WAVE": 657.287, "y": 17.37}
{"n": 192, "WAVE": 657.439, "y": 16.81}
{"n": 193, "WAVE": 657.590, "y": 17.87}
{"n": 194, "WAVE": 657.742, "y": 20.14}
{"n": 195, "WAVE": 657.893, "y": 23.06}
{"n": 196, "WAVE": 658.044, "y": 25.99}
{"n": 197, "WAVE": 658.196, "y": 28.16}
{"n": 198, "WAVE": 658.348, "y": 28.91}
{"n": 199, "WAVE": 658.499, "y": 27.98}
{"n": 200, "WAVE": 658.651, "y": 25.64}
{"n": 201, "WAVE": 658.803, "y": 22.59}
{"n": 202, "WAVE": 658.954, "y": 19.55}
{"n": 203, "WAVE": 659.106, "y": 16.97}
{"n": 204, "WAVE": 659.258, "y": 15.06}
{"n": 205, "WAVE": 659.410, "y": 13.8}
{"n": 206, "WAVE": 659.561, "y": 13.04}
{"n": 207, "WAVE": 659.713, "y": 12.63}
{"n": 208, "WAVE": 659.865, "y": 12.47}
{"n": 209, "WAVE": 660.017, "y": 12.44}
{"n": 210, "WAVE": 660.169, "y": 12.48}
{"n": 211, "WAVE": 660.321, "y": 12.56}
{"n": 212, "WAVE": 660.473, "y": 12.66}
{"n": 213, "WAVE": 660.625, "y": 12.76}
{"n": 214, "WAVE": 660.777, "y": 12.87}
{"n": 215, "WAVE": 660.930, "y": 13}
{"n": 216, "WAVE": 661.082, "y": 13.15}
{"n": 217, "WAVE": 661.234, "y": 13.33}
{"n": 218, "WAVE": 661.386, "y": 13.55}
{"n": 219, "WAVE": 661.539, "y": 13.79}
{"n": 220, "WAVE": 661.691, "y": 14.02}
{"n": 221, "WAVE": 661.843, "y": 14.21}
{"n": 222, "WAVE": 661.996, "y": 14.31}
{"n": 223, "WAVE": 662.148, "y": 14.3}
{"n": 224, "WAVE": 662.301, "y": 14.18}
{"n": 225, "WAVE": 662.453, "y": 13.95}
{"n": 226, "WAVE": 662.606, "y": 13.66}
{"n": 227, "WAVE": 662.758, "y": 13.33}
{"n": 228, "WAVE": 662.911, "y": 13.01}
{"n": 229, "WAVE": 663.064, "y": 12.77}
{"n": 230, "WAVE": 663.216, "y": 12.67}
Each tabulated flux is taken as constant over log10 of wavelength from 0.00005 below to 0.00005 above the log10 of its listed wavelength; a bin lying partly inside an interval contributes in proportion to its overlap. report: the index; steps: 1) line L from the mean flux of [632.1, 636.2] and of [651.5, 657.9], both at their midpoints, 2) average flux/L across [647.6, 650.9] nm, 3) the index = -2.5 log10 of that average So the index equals 0.34 mag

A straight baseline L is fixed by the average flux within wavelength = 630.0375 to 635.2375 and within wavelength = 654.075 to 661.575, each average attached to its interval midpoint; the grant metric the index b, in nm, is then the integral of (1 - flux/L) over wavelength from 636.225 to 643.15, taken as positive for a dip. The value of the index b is 0.72 nm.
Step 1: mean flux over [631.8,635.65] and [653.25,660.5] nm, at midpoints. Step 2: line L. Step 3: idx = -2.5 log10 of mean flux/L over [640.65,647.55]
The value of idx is 0.22 mag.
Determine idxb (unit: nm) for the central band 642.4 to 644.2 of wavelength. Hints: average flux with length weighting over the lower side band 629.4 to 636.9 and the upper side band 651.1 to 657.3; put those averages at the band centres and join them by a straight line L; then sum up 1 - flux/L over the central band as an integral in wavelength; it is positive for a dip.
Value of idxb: 0.32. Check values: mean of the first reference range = 13.3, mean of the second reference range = 21.5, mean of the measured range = 14.2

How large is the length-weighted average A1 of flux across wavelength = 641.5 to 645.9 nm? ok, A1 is 14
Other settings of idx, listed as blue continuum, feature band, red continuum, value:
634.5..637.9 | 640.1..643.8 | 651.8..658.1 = 0.140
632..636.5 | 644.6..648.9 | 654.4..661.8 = 0.265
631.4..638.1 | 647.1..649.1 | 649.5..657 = 0.281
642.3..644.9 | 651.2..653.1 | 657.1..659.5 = 0.322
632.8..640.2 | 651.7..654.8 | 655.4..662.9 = 0.276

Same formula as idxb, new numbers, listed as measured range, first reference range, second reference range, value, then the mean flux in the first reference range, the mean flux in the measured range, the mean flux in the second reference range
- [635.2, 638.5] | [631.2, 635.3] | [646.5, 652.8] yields -0.08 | 13.1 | 13.6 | 14.1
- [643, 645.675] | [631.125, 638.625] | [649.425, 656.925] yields 0.46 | 13.3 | 13.8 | 19.9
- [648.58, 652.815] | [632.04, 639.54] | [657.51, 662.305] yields 0.38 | 13.3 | 14.1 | 16.8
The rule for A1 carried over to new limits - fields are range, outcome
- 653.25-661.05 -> 21.9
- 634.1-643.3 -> 13.8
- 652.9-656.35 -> 22.4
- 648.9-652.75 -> 14.1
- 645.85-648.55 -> 14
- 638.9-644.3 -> 14.2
